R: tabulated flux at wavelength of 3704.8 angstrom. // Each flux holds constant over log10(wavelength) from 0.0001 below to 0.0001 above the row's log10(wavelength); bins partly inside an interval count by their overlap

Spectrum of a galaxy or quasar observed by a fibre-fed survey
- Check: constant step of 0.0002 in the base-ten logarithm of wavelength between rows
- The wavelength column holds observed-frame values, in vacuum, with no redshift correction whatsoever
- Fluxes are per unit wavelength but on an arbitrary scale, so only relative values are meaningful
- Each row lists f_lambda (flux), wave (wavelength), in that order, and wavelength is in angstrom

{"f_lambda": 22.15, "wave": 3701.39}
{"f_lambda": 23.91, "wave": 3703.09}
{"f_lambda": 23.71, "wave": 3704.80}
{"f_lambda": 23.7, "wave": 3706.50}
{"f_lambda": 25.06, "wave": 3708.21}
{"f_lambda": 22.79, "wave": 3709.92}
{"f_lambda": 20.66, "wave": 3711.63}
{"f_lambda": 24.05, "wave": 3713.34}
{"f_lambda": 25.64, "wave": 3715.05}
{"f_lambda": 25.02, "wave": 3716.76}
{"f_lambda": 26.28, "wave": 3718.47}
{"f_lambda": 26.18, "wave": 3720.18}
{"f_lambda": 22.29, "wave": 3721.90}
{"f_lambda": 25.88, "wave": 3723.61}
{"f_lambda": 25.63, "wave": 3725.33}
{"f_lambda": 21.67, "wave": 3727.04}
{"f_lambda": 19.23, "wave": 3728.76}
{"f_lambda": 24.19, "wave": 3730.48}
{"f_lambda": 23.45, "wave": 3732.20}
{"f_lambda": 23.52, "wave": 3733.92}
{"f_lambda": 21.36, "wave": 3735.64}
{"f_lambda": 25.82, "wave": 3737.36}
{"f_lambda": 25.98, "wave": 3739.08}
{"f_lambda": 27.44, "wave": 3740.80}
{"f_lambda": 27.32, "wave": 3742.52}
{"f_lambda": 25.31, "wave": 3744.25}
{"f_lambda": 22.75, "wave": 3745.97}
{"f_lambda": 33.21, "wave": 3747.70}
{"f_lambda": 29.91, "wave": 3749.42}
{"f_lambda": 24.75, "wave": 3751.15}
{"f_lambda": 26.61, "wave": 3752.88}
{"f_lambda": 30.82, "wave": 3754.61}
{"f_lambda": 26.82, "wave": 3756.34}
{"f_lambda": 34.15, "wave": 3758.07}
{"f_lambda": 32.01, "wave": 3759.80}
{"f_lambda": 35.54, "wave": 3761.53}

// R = 23.71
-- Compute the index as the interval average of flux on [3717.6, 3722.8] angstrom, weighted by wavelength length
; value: 24.9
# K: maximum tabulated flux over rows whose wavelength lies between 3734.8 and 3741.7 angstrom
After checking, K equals 27.44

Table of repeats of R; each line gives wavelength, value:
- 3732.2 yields 23.45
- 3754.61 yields 30.82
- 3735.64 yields 21.36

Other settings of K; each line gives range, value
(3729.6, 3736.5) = 24.19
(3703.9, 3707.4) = 23.71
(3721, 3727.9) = 25.88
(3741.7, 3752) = 33.21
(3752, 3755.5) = 30.82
